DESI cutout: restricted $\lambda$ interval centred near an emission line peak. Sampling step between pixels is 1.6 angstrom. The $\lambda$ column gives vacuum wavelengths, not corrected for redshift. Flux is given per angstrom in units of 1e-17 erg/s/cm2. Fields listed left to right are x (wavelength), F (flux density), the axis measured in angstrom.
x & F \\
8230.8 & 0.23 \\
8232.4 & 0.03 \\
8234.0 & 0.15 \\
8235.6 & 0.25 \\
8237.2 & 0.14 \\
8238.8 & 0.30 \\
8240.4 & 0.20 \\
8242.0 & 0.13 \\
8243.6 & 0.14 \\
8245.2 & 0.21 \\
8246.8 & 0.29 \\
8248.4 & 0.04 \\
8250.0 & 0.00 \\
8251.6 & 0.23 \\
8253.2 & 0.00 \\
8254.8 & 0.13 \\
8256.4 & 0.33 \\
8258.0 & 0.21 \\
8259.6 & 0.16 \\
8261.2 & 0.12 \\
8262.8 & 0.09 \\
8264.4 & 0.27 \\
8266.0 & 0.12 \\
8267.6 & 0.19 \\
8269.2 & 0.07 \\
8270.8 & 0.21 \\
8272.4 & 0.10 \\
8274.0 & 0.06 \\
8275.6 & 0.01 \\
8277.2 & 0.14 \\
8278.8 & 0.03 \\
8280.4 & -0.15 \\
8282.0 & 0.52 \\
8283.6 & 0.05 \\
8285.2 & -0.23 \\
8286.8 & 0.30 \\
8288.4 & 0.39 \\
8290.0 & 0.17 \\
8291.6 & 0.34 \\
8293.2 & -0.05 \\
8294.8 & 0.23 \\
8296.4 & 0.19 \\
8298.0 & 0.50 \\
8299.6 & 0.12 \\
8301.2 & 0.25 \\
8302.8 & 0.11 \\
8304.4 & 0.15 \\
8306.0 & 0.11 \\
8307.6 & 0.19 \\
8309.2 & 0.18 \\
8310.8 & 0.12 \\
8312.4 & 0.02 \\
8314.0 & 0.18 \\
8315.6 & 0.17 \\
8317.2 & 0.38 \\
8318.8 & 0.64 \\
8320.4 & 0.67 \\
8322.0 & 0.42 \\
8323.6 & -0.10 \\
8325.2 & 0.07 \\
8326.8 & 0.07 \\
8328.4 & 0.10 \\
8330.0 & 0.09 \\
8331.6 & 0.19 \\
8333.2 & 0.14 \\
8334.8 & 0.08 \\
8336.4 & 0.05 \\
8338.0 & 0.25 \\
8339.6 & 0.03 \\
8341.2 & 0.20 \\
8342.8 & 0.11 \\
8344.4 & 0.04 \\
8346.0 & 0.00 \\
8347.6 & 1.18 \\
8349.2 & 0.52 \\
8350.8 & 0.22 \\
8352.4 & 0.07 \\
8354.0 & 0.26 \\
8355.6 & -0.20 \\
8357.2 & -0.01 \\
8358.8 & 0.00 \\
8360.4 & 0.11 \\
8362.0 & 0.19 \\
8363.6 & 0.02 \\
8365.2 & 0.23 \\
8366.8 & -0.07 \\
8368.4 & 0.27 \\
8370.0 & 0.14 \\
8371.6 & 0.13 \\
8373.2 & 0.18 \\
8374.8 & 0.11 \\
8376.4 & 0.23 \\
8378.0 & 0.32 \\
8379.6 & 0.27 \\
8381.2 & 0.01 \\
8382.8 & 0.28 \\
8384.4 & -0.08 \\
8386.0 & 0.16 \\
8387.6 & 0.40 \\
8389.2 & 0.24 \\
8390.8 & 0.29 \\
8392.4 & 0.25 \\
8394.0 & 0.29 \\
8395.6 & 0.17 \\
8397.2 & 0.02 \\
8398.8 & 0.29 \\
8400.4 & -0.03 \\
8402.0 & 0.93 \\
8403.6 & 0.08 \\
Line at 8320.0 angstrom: Hbeta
